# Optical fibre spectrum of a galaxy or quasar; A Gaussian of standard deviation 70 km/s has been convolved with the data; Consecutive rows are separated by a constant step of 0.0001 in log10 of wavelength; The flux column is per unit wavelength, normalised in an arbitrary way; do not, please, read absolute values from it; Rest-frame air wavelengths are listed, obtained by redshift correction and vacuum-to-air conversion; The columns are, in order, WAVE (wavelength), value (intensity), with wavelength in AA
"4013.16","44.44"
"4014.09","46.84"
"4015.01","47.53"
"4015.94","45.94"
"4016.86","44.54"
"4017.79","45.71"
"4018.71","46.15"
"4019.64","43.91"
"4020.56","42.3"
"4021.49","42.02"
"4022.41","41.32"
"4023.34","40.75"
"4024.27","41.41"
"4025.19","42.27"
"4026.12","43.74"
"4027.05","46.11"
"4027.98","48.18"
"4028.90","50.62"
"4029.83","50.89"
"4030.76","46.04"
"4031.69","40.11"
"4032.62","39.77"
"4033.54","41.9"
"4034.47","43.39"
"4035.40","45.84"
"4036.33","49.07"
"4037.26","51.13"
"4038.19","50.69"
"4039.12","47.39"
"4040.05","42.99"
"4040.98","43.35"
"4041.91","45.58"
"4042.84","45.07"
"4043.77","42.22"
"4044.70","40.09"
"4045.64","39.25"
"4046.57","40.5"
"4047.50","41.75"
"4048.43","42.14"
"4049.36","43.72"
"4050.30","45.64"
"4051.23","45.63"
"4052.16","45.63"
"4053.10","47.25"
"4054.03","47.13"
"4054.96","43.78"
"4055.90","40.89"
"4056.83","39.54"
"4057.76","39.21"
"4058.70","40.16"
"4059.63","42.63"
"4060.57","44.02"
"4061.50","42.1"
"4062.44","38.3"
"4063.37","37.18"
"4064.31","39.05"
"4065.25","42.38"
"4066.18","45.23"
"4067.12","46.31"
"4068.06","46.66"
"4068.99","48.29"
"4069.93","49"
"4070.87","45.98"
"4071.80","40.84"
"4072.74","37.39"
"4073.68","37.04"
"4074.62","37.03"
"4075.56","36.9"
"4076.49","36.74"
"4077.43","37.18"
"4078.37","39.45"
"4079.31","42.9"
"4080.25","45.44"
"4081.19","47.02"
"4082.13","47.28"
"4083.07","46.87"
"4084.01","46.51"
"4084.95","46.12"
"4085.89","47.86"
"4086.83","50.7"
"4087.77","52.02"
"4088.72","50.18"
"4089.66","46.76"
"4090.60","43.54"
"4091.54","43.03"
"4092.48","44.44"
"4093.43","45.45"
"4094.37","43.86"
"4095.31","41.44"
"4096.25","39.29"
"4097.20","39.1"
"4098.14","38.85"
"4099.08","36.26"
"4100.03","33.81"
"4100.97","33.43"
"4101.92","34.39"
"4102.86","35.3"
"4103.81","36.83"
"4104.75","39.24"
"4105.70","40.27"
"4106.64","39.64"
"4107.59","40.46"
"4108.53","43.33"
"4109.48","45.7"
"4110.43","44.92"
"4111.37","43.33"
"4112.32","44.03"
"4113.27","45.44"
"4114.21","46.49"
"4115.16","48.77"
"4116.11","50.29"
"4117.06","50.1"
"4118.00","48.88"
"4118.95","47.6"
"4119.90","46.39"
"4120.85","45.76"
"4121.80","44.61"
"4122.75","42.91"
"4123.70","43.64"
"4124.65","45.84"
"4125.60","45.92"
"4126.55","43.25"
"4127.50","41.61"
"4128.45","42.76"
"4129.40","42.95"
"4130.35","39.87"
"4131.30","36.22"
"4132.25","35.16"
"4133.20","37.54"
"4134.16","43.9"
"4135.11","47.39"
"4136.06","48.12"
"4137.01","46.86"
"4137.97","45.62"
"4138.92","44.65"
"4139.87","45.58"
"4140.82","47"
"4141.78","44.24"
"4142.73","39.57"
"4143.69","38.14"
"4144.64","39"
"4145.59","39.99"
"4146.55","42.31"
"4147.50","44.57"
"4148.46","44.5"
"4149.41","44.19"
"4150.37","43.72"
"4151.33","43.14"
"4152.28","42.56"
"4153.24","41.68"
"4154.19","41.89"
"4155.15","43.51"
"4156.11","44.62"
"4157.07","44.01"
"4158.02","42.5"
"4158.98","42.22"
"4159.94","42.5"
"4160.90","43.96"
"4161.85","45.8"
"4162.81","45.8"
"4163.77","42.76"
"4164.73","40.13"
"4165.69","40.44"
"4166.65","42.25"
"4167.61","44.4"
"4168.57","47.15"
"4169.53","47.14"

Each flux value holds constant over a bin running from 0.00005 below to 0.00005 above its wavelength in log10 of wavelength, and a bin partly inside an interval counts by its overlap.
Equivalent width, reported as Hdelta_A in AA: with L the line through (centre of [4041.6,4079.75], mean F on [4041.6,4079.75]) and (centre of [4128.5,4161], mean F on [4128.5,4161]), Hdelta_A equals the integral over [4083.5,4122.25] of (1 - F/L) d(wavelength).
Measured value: -1.00 AA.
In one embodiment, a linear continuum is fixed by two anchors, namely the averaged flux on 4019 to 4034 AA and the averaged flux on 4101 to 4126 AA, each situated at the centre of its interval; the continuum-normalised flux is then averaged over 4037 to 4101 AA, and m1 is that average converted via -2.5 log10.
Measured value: 0.02 mag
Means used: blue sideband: 43.9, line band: 43.1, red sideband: 43.7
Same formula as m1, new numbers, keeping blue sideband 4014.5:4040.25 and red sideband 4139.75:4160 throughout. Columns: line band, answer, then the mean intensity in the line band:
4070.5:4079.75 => 0.133 mag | 39.1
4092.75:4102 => 0.129 mag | 38.9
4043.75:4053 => 0.046 mag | 42.8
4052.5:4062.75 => 0.054 mag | 42.4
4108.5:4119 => -0.078 mag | 46.7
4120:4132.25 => 0.011 mag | 42.7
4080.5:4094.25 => -0.070 mag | 46.9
